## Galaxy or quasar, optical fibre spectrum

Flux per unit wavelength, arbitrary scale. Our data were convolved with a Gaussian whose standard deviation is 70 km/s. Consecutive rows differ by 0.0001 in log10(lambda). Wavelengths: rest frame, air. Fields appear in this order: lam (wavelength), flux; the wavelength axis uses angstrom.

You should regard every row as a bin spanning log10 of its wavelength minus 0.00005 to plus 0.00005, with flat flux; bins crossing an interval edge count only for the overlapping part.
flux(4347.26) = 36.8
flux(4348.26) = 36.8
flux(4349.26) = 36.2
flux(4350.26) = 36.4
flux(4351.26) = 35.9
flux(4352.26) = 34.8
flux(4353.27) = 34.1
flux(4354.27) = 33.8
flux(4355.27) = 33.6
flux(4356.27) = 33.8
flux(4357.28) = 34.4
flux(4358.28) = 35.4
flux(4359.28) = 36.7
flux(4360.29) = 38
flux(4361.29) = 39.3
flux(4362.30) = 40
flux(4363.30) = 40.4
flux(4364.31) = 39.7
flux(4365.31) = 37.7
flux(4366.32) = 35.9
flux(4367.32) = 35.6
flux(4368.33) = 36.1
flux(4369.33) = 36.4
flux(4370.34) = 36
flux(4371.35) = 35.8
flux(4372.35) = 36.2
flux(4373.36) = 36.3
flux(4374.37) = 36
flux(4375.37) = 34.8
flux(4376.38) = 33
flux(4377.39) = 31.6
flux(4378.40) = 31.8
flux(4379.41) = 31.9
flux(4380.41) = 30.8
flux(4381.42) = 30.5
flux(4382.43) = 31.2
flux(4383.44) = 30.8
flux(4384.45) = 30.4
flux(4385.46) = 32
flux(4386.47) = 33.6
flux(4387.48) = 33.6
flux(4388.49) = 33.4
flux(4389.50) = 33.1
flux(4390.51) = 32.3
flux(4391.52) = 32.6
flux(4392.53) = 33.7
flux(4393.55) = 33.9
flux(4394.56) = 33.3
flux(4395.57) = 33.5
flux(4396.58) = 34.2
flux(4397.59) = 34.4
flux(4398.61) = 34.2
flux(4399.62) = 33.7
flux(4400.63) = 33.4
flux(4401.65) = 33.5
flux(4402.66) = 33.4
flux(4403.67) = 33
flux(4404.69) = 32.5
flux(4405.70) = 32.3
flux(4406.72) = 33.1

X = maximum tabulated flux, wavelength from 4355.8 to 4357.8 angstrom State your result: 34.4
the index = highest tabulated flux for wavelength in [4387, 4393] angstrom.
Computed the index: 33.7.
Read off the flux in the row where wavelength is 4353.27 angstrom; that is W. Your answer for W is 34.1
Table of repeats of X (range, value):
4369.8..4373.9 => 36.3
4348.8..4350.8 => 36.4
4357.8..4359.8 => 36.7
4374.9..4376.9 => 34.8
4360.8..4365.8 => 40.4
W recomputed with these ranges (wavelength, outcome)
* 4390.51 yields 32.3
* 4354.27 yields 33.8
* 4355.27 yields 33.6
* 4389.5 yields 33.1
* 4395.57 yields 33.5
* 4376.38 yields 33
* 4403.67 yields 33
